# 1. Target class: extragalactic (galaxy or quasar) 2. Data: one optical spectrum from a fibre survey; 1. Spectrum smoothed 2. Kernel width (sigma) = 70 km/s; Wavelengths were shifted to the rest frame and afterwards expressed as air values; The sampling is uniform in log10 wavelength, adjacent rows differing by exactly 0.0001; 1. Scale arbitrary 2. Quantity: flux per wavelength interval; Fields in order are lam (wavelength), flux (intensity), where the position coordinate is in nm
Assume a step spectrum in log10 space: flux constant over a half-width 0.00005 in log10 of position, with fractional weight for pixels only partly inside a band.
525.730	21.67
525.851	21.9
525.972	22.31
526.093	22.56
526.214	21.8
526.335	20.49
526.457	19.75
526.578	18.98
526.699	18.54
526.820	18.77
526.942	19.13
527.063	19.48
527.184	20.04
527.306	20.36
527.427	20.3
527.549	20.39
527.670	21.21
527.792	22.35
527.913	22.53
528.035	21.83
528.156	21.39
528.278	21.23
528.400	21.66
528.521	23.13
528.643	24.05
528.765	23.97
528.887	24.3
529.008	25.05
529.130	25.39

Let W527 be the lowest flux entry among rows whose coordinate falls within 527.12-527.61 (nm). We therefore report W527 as 20.04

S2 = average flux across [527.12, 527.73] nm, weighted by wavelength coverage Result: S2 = 20.5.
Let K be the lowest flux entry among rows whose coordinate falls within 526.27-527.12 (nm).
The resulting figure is 18.54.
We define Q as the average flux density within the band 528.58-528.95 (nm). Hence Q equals 24.1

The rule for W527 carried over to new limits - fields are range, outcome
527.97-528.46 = 21.23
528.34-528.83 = 21.66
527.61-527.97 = 21.21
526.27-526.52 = 19.75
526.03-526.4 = 20.49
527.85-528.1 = 21.83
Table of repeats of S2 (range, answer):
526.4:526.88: 19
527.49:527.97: 21.6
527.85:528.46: 21.7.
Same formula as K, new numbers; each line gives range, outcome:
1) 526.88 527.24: 19.13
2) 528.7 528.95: 23.97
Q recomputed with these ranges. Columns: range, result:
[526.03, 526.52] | 21.1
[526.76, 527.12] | 19.1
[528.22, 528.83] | 22.8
